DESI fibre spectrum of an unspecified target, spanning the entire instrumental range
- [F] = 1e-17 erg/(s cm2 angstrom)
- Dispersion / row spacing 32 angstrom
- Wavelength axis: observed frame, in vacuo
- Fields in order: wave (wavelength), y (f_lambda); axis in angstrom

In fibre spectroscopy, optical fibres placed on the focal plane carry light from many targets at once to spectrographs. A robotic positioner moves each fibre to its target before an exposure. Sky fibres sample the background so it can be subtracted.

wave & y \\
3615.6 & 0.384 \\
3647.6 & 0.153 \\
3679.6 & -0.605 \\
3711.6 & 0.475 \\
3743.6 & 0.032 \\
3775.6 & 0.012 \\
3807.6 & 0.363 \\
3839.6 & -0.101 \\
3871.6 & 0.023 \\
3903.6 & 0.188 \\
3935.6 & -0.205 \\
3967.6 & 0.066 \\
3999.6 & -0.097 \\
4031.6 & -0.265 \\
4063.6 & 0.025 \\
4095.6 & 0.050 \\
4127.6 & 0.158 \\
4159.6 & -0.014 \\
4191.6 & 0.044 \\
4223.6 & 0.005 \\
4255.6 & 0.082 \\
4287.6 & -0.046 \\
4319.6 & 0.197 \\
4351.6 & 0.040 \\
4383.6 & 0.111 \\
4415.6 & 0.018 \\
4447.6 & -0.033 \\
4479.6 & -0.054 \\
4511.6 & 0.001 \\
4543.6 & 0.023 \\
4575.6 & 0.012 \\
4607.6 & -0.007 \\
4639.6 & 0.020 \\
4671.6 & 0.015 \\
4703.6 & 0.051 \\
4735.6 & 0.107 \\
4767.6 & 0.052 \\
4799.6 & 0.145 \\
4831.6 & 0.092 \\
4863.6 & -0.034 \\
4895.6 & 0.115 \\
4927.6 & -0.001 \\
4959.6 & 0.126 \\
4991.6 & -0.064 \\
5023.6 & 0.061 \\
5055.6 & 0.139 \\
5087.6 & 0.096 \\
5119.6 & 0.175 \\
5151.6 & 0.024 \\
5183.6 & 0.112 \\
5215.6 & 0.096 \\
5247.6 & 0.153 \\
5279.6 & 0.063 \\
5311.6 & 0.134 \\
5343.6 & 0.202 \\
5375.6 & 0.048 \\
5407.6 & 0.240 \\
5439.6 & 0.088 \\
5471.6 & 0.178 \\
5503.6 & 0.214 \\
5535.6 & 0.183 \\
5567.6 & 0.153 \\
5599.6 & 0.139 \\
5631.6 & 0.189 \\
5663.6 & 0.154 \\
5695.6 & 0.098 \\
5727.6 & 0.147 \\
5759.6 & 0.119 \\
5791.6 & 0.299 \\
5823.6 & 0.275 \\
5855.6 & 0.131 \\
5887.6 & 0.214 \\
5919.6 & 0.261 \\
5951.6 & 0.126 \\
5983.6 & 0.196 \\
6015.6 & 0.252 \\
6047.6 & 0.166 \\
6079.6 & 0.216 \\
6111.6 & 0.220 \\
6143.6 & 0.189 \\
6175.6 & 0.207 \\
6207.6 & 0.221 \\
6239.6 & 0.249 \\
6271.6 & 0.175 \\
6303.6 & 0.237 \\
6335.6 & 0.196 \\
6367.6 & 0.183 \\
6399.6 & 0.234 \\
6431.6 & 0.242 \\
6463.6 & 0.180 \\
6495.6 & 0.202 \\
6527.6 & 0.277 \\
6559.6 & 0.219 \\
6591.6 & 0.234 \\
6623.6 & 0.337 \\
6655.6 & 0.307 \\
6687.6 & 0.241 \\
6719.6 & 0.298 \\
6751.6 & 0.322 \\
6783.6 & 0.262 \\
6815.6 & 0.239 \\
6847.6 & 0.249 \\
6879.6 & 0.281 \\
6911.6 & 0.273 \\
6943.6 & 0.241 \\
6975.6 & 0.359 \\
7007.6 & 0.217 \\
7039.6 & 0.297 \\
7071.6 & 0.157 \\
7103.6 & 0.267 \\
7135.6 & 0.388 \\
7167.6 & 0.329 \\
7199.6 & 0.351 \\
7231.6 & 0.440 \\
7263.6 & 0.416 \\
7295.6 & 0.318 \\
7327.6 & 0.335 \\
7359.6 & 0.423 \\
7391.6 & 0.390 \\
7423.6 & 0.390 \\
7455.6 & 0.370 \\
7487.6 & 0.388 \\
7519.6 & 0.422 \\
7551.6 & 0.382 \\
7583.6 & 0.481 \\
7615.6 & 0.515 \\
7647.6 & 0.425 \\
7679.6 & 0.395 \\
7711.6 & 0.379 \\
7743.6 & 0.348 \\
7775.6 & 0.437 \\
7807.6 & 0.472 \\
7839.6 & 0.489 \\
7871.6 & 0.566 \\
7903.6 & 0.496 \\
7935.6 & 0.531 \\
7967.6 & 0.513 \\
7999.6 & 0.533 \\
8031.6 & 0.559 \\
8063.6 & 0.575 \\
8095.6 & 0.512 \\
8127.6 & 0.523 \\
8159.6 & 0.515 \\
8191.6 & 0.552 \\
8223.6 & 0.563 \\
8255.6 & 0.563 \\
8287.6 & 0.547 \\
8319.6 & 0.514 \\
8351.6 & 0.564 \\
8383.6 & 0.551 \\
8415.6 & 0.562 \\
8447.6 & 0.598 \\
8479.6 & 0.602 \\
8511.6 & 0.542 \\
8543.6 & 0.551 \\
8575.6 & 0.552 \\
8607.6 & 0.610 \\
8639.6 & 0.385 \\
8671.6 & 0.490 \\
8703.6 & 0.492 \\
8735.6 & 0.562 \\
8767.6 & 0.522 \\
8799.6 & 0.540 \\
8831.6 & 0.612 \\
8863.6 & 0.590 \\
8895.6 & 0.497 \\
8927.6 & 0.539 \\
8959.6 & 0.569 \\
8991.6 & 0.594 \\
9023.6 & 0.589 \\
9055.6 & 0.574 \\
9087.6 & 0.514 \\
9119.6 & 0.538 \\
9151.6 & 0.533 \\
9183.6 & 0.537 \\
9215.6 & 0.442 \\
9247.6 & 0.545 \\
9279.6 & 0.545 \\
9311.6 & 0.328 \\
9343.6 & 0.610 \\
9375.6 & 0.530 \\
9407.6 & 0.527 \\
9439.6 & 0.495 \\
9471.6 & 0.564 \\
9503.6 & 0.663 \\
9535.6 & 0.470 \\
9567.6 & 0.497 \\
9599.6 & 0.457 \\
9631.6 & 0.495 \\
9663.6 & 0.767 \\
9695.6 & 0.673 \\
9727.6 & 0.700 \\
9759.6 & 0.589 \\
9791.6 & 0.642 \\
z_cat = 0.783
